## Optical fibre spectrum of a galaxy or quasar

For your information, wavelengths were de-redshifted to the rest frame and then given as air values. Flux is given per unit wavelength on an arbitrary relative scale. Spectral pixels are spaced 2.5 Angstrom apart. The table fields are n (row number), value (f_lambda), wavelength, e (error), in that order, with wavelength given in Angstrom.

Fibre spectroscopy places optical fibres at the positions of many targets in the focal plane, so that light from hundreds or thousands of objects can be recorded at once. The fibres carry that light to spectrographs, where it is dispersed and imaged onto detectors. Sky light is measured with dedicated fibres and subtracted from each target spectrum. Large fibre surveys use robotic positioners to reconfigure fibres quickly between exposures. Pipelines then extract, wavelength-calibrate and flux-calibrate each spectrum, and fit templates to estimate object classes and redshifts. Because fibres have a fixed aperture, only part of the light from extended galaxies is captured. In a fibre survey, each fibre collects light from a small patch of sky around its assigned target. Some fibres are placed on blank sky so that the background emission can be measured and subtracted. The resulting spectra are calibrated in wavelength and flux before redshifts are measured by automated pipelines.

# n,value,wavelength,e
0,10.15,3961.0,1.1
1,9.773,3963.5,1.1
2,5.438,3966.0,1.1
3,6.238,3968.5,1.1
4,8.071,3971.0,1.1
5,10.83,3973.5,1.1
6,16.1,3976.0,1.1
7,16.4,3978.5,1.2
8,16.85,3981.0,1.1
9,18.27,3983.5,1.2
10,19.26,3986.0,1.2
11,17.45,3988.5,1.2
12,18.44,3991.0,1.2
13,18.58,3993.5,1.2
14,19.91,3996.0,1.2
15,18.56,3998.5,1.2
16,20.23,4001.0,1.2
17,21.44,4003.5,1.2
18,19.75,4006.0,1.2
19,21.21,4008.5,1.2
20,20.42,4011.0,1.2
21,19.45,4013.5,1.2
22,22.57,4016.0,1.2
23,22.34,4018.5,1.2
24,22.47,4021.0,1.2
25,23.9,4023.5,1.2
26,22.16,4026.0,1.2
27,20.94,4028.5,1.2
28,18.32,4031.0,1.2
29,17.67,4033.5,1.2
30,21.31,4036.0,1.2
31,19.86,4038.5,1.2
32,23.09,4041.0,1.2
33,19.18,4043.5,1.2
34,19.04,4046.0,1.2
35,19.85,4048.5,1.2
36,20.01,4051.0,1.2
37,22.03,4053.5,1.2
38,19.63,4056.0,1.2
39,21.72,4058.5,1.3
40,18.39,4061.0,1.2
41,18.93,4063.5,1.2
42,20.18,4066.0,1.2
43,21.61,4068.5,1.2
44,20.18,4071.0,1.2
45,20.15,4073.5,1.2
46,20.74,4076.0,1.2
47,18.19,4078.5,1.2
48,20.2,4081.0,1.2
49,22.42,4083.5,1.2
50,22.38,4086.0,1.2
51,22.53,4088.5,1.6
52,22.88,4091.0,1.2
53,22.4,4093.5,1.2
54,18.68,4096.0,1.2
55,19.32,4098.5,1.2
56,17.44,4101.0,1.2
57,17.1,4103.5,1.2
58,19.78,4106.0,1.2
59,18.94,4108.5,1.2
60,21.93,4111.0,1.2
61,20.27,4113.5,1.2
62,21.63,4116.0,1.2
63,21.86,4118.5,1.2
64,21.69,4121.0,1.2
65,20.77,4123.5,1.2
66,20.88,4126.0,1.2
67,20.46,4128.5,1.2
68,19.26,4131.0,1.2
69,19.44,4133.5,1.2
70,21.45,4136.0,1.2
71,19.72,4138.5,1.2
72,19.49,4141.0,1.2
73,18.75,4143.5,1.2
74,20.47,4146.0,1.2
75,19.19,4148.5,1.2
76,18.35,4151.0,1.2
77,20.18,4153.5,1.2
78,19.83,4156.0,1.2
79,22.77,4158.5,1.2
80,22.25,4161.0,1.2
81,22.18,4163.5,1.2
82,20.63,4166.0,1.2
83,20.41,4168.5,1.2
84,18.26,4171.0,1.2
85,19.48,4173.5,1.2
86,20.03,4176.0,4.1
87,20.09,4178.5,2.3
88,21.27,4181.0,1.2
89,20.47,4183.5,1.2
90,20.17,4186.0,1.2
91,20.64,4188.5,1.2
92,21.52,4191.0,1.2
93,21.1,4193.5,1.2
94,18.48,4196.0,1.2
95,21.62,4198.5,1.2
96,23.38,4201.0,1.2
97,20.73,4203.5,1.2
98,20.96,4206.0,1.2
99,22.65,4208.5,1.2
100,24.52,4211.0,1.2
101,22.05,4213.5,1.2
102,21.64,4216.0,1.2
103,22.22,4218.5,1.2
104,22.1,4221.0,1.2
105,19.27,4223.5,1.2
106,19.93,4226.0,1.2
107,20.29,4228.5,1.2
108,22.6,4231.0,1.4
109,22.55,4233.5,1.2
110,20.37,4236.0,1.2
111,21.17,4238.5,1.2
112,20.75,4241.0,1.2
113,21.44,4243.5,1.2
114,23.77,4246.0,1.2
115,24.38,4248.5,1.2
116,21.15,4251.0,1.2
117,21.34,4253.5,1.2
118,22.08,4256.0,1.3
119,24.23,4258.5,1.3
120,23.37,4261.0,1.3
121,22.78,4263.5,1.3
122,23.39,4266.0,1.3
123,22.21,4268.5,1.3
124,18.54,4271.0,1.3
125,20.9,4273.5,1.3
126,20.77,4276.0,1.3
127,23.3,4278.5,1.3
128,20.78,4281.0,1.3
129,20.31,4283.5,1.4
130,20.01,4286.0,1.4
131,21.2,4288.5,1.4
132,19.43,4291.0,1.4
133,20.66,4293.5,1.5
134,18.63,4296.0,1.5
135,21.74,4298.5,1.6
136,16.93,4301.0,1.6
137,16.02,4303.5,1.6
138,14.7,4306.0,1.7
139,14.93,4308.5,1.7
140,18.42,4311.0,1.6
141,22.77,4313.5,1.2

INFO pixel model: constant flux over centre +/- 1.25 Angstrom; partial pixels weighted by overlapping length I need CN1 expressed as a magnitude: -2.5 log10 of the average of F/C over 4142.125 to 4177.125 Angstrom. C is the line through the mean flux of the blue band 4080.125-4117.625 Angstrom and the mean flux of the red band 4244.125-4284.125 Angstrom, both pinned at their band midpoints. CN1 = 0.05 mag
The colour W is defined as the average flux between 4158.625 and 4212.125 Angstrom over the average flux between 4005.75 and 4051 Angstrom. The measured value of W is 1.0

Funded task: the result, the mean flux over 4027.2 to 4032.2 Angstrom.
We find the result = 19.7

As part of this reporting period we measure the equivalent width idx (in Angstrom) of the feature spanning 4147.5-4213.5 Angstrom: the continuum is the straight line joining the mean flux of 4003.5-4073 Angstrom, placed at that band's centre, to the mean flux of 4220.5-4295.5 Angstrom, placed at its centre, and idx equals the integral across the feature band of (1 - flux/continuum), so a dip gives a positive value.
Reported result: 1.0 Angstrom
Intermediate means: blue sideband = 20.6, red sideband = 21.5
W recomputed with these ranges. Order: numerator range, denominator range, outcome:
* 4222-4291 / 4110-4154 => 1.06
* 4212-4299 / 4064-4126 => 1.05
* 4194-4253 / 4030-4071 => 1.08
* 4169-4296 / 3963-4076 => 1.14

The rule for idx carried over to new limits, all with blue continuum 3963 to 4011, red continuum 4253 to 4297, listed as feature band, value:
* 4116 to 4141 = -2.6 Angstrom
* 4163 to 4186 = -0.8 Angstrom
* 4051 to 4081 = -4.4 Angstrom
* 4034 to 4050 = -2.9 Angstrom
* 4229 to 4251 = -1.4 Angstrom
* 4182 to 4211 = -1.9 Angstrom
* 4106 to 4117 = -1.3 Angstrom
